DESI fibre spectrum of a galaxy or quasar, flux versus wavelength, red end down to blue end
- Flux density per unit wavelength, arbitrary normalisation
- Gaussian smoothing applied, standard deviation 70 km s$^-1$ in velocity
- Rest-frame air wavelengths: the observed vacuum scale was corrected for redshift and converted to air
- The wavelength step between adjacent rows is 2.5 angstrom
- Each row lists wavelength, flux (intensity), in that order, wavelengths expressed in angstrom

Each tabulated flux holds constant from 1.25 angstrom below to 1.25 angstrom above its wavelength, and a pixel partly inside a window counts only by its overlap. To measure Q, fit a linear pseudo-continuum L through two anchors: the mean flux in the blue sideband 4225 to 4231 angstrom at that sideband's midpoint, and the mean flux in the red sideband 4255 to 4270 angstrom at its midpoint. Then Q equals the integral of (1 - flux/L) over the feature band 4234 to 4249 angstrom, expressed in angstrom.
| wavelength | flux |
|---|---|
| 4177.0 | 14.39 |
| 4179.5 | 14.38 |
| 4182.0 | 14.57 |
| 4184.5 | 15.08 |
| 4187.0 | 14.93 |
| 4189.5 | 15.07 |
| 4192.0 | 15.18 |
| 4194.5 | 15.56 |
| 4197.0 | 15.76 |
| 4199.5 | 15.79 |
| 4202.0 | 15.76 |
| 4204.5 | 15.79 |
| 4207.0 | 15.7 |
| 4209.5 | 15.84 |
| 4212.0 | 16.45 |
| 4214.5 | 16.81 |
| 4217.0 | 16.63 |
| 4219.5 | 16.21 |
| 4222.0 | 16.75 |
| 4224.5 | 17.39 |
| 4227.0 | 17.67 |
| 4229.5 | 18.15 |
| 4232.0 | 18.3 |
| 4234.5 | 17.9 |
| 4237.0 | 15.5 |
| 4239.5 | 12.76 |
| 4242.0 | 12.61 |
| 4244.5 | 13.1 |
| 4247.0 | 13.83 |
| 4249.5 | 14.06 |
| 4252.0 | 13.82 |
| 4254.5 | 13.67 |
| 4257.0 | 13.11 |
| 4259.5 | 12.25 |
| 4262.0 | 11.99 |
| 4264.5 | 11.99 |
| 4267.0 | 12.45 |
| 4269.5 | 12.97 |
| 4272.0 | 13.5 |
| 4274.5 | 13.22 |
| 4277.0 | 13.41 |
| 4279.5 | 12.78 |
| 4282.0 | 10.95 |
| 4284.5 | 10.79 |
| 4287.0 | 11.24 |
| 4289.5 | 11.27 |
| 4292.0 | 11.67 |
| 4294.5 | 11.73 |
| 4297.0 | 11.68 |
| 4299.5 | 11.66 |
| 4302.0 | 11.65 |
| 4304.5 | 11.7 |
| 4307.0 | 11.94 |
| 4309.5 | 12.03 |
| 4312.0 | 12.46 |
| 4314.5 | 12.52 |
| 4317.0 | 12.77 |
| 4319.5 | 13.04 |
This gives 1.6 angstrom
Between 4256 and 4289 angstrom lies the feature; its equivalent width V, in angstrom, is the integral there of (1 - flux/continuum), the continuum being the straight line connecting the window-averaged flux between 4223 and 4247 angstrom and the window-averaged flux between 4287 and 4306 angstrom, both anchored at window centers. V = 2.28 angstrom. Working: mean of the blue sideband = 15.8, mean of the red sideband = 11.6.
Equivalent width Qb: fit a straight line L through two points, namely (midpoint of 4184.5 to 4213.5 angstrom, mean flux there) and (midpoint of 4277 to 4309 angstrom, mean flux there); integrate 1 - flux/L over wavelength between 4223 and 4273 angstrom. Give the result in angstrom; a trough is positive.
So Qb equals -2.8 angstrom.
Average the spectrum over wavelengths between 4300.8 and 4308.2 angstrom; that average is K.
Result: 11.8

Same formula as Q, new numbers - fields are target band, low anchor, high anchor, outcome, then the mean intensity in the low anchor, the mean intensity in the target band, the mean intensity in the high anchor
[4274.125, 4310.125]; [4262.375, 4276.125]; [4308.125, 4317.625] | 2.2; 12.8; 11.8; 12.4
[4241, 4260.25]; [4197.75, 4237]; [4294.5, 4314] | 2.0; 16.7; 13.3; 11.9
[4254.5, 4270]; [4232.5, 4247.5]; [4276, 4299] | 0.8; 14.5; 12.5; 11.7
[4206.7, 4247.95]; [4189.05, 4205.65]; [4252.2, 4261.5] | -4.9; 15.6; 16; 13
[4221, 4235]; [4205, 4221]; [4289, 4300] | -2.1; 16.3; 17.7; 11.6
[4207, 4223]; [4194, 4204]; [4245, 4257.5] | -1.4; 15.7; 16.4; 13.7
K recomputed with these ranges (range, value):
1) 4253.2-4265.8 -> 12.6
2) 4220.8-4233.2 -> 17.7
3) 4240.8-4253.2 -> 13.5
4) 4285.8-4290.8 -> 11.3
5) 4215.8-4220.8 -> 16.4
